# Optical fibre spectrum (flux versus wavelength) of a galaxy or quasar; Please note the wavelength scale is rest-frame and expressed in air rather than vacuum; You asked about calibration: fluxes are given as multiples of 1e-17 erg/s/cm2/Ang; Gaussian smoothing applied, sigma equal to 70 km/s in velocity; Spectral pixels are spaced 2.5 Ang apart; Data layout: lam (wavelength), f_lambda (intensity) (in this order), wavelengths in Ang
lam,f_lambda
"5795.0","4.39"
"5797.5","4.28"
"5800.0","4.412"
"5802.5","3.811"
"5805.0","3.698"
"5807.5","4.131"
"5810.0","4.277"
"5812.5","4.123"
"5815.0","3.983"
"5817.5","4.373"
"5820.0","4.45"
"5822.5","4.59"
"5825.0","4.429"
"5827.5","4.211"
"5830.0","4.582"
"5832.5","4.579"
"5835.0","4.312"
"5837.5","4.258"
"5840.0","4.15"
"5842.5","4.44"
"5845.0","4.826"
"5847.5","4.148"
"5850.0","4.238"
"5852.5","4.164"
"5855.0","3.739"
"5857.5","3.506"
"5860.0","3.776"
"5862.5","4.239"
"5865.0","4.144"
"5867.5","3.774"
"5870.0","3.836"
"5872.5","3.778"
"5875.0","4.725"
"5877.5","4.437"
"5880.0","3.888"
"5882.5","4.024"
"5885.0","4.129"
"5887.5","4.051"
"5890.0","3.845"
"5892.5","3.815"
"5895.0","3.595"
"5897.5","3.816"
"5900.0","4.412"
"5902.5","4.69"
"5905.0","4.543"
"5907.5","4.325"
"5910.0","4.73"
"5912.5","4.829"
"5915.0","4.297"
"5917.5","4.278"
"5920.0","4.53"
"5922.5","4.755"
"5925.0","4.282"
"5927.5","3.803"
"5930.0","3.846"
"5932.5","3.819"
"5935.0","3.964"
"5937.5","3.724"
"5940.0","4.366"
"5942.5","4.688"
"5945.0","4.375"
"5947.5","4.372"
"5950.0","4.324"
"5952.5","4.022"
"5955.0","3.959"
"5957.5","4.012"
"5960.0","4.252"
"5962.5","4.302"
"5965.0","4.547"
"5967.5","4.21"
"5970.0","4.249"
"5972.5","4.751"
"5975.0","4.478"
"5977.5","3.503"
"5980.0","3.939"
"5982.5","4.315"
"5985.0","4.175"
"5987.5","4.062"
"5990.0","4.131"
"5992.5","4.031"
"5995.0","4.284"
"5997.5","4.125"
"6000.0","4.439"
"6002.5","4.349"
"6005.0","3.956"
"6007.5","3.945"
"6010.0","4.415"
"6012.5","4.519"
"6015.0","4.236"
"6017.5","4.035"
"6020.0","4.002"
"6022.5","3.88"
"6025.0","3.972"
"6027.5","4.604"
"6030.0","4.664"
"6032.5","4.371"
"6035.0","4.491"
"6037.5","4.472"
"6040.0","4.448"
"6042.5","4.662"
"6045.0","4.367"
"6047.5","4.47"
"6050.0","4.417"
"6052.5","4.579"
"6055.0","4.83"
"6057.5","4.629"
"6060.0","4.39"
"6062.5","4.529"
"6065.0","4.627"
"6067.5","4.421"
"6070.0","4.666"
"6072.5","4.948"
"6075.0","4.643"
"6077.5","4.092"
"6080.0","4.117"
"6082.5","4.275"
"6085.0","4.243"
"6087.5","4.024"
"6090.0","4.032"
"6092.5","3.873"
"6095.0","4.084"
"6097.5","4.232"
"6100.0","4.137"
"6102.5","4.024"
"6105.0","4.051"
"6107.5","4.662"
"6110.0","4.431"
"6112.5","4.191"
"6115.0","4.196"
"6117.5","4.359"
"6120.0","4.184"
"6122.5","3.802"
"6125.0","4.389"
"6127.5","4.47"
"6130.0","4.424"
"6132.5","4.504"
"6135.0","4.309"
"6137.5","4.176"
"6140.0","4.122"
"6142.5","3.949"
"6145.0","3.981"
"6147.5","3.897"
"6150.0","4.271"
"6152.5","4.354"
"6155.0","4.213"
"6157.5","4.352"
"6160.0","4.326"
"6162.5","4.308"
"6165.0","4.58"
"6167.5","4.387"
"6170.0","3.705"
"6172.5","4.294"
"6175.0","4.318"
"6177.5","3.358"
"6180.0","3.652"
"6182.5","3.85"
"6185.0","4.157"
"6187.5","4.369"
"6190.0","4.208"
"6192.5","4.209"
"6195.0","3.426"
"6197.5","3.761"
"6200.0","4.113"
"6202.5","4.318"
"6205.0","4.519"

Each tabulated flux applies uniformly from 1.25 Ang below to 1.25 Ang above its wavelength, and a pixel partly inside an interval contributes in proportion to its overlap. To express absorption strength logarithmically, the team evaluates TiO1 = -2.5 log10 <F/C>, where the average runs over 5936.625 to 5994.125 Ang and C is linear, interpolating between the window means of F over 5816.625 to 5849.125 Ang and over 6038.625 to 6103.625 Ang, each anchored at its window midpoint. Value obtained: 0.045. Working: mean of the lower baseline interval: 4.41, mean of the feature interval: 4.21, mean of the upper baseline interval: 4.38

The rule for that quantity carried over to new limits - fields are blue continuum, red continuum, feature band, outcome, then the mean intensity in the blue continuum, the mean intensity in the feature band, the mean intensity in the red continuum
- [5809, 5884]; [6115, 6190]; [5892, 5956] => -0.013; 4.2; 4.24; 4.18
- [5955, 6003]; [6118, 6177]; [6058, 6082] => -0.068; 4.21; 4.49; 4.22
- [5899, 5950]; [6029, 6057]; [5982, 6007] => 0.068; 4.33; 4.18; 4.53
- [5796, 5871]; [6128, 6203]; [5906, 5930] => -0.057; 4.18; 4.4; 4.13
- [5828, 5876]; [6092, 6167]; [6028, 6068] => -0.078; 4.17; 4.53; 4.23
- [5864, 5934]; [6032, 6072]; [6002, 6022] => 0.070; 4.18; 4.16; 4.53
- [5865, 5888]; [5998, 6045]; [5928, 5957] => 0.015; 4.08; 4.12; 4.3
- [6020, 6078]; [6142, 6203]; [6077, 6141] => 0.021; 4.48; 4.21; 4.09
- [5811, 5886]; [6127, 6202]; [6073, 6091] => -0.023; 4.2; 4.24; 4.13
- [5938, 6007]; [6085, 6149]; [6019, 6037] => -0.023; 4.22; 4.3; 4.18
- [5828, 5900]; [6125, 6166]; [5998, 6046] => -0.027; 4.11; 4.3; 4.27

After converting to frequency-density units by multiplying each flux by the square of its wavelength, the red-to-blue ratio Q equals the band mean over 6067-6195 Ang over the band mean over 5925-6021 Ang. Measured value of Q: 1.06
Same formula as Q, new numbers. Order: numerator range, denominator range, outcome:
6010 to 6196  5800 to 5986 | 1.09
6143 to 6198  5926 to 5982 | 1.06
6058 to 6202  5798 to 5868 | 1.11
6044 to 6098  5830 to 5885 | 1.14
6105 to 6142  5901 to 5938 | 1.07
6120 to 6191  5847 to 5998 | 1.08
